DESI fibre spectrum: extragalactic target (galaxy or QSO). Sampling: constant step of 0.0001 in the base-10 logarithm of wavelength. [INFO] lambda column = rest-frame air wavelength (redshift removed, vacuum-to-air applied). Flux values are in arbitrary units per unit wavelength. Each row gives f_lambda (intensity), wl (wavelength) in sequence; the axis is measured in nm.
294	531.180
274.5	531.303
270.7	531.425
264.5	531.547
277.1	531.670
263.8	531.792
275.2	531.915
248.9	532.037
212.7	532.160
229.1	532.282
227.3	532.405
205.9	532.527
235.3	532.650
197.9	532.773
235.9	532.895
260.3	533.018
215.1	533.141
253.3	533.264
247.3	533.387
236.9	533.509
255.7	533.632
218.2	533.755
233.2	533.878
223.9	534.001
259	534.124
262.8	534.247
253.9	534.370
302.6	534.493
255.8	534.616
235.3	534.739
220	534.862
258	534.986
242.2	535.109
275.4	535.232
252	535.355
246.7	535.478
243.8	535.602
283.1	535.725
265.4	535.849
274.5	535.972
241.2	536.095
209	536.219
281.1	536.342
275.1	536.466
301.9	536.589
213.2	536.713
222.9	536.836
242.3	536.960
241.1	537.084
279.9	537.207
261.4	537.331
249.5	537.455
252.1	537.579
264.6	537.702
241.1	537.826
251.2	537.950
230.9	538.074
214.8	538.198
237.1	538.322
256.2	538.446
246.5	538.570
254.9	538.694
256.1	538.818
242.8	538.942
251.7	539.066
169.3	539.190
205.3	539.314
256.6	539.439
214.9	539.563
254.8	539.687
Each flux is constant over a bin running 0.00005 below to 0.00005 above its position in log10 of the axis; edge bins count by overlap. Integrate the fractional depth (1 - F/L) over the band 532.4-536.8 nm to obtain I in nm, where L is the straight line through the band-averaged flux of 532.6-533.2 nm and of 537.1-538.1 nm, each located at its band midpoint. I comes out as -0.17 nm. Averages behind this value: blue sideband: 229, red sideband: 254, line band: 247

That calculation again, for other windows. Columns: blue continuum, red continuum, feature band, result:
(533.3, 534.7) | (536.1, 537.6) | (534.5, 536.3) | -0.01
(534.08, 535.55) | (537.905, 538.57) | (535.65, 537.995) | -0.09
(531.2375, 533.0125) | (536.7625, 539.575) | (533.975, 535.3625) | -0.06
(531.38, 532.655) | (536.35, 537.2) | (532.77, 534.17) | 0.06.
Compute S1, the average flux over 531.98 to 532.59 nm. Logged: 225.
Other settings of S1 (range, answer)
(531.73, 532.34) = 246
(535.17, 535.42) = 264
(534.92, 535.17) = 249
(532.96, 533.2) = 237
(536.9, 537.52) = 255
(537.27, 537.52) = 255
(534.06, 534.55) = 269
